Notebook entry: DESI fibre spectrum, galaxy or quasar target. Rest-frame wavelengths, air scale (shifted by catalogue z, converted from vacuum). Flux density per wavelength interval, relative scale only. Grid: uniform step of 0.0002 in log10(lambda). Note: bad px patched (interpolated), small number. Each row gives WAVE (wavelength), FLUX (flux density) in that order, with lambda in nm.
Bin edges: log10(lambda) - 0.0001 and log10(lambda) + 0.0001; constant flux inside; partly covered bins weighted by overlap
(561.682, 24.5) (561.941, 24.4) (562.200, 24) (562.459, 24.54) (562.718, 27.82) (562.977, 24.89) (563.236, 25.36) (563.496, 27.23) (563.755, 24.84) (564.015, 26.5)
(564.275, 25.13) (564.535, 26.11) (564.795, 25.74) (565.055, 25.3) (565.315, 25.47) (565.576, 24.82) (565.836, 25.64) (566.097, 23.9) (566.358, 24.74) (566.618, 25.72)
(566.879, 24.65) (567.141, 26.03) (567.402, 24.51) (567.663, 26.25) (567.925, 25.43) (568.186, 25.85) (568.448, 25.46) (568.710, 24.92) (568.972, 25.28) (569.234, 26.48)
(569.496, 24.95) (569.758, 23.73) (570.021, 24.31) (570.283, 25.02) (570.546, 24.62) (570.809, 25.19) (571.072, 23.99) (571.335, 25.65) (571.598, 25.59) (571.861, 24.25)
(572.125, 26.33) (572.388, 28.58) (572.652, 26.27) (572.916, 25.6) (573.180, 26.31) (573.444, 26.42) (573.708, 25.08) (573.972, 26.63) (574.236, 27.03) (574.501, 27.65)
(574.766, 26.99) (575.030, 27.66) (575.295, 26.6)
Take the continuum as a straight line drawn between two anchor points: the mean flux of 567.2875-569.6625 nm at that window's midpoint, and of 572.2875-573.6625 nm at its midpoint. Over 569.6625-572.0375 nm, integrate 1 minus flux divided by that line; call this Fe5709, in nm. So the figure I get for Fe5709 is 0.11 nm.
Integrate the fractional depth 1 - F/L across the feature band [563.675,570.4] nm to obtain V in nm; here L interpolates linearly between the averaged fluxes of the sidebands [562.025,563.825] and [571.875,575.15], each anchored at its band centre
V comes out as 0.177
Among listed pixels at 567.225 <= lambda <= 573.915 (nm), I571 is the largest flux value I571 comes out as 28.58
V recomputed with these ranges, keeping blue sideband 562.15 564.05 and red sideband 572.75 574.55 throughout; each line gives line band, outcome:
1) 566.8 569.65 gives 0.06 nm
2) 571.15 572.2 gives 0.03 nm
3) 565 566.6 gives 0.05 nm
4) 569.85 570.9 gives 0.06 nm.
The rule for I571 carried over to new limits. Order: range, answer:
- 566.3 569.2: 26.25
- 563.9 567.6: 26.5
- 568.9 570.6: 26.48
